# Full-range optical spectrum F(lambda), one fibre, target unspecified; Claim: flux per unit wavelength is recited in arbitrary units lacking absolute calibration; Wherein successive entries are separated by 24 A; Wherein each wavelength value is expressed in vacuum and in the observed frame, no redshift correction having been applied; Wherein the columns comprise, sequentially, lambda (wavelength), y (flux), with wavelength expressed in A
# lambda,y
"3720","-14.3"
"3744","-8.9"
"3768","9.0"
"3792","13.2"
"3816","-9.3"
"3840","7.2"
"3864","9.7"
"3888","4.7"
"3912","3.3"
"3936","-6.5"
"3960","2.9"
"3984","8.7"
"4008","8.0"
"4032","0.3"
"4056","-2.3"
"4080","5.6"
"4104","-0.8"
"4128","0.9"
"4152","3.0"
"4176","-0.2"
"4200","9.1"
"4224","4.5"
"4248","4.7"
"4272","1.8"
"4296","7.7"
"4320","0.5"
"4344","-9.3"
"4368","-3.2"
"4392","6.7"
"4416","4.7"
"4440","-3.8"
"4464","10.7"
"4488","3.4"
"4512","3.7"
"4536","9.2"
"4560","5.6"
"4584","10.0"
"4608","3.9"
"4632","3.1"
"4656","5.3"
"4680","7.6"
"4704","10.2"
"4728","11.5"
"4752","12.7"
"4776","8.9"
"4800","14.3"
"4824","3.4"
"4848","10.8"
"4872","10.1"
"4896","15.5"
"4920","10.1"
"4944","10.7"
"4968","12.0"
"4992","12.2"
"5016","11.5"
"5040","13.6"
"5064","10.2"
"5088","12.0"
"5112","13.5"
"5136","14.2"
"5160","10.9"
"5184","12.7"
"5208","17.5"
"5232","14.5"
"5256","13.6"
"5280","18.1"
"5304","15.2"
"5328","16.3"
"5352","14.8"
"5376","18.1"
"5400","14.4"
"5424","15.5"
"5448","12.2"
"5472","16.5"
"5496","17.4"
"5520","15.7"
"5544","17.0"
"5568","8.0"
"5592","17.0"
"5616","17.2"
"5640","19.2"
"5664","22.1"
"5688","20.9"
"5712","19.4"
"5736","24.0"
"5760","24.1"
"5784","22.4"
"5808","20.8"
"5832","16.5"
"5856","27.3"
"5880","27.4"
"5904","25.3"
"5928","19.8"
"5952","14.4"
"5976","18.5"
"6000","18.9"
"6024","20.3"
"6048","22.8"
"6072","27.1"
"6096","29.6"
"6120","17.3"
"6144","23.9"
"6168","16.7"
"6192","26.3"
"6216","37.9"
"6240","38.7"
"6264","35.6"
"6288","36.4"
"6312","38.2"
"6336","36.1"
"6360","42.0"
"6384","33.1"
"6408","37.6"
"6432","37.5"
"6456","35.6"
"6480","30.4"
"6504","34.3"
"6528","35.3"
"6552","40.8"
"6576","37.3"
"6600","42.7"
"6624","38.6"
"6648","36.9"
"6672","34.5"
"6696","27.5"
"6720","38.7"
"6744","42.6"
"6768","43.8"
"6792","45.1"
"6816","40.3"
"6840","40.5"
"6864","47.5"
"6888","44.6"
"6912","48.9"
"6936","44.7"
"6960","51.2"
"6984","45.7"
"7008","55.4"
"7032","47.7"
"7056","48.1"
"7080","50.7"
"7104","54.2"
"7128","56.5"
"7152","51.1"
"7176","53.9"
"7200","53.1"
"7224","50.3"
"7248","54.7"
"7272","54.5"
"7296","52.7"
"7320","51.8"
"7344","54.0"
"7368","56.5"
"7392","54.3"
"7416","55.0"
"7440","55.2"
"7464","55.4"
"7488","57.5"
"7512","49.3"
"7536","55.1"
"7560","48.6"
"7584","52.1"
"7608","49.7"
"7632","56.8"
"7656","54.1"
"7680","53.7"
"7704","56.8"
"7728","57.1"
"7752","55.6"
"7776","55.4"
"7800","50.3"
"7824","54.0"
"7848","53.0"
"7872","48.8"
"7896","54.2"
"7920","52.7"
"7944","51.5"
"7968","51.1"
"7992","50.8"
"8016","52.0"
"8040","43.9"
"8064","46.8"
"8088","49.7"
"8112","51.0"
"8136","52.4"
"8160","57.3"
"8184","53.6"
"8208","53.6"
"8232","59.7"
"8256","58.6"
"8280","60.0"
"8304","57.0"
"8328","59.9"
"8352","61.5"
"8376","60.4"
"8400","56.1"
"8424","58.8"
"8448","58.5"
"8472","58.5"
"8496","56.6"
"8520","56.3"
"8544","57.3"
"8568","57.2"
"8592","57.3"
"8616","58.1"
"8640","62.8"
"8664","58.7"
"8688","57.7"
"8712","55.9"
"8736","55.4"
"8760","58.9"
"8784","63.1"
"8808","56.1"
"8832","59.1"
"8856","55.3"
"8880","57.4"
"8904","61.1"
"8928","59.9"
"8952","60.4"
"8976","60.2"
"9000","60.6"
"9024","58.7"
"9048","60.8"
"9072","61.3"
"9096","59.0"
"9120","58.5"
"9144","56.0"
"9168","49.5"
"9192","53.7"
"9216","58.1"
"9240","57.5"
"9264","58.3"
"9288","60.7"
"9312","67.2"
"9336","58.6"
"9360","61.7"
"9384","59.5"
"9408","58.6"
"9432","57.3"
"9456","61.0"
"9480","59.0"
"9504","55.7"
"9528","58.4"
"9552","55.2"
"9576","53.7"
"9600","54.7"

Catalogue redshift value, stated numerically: 0.556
